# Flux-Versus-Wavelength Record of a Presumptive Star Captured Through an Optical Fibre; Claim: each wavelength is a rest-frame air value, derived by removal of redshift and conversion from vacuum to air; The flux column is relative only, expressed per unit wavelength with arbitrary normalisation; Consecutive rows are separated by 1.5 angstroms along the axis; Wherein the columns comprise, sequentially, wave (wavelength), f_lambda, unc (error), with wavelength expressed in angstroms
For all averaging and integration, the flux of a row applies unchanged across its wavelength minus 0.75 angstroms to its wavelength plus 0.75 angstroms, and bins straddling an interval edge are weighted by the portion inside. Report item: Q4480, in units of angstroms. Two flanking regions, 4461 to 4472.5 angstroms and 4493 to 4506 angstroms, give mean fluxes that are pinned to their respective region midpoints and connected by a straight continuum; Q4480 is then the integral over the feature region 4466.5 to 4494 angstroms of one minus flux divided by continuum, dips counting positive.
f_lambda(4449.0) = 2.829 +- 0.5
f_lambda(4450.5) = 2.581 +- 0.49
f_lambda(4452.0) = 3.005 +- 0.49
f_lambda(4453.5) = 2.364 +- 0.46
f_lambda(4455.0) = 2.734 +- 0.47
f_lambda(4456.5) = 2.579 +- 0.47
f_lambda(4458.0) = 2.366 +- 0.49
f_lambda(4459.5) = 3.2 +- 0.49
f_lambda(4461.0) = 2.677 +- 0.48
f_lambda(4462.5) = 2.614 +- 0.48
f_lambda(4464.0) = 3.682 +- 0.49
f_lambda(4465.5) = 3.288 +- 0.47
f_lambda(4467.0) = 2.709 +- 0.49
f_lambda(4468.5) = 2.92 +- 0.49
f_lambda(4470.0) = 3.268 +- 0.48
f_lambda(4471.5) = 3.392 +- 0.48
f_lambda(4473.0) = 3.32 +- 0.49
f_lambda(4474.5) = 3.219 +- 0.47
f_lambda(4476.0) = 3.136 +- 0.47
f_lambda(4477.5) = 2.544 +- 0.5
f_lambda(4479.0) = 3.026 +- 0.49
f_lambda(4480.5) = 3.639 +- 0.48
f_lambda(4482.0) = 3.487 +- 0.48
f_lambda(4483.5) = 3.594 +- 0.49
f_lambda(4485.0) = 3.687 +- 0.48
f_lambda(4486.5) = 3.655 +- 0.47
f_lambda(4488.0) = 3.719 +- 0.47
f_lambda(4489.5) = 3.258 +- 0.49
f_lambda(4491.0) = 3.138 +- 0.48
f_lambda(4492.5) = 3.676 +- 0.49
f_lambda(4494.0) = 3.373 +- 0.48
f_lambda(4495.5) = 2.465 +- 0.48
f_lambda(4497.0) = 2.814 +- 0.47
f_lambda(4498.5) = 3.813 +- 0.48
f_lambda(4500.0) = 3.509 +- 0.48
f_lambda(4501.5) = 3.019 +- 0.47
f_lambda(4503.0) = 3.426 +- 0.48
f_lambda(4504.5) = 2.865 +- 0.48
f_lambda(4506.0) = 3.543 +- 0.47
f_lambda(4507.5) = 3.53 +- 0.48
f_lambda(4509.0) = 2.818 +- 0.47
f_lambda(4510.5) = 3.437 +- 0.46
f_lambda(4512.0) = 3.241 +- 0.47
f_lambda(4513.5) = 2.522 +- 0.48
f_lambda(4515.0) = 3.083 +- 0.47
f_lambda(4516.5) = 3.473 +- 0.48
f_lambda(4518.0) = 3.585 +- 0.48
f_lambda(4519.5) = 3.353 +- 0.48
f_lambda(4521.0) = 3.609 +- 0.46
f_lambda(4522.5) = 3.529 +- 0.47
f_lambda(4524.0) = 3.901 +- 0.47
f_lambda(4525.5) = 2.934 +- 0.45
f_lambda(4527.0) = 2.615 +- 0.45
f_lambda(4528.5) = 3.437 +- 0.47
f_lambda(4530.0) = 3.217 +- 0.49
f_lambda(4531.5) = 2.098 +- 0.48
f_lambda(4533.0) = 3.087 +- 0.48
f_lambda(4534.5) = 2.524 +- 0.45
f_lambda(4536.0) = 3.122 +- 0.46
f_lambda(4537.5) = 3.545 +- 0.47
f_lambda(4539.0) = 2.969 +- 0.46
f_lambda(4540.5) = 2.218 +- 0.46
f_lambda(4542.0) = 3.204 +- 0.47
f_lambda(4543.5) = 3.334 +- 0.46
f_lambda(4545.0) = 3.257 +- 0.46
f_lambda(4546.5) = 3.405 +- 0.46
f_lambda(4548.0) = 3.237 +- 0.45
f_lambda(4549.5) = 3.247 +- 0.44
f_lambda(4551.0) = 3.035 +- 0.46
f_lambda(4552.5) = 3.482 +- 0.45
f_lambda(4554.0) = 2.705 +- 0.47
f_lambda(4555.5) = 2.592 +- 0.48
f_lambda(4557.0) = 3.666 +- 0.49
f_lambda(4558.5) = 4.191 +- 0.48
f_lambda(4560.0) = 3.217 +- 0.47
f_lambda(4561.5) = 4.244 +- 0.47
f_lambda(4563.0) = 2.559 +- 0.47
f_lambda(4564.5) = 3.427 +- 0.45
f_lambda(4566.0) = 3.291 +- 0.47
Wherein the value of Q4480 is -1.5 angstroms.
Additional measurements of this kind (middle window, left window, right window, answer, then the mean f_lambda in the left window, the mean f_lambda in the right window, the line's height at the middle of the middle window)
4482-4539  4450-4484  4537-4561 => -2.4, 3.01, 3.21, 3.12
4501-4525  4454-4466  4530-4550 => -2.7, 2.87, 3.02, 2.97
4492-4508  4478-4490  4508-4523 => 0.5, 3.49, 3.27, 3.38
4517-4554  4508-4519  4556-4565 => 2.0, 3.18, 3.53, 3.34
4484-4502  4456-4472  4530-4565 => -1.9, 2.97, 3.15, 3.03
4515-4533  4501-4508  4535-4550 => -0.2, 3.28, 3.14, 3.21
